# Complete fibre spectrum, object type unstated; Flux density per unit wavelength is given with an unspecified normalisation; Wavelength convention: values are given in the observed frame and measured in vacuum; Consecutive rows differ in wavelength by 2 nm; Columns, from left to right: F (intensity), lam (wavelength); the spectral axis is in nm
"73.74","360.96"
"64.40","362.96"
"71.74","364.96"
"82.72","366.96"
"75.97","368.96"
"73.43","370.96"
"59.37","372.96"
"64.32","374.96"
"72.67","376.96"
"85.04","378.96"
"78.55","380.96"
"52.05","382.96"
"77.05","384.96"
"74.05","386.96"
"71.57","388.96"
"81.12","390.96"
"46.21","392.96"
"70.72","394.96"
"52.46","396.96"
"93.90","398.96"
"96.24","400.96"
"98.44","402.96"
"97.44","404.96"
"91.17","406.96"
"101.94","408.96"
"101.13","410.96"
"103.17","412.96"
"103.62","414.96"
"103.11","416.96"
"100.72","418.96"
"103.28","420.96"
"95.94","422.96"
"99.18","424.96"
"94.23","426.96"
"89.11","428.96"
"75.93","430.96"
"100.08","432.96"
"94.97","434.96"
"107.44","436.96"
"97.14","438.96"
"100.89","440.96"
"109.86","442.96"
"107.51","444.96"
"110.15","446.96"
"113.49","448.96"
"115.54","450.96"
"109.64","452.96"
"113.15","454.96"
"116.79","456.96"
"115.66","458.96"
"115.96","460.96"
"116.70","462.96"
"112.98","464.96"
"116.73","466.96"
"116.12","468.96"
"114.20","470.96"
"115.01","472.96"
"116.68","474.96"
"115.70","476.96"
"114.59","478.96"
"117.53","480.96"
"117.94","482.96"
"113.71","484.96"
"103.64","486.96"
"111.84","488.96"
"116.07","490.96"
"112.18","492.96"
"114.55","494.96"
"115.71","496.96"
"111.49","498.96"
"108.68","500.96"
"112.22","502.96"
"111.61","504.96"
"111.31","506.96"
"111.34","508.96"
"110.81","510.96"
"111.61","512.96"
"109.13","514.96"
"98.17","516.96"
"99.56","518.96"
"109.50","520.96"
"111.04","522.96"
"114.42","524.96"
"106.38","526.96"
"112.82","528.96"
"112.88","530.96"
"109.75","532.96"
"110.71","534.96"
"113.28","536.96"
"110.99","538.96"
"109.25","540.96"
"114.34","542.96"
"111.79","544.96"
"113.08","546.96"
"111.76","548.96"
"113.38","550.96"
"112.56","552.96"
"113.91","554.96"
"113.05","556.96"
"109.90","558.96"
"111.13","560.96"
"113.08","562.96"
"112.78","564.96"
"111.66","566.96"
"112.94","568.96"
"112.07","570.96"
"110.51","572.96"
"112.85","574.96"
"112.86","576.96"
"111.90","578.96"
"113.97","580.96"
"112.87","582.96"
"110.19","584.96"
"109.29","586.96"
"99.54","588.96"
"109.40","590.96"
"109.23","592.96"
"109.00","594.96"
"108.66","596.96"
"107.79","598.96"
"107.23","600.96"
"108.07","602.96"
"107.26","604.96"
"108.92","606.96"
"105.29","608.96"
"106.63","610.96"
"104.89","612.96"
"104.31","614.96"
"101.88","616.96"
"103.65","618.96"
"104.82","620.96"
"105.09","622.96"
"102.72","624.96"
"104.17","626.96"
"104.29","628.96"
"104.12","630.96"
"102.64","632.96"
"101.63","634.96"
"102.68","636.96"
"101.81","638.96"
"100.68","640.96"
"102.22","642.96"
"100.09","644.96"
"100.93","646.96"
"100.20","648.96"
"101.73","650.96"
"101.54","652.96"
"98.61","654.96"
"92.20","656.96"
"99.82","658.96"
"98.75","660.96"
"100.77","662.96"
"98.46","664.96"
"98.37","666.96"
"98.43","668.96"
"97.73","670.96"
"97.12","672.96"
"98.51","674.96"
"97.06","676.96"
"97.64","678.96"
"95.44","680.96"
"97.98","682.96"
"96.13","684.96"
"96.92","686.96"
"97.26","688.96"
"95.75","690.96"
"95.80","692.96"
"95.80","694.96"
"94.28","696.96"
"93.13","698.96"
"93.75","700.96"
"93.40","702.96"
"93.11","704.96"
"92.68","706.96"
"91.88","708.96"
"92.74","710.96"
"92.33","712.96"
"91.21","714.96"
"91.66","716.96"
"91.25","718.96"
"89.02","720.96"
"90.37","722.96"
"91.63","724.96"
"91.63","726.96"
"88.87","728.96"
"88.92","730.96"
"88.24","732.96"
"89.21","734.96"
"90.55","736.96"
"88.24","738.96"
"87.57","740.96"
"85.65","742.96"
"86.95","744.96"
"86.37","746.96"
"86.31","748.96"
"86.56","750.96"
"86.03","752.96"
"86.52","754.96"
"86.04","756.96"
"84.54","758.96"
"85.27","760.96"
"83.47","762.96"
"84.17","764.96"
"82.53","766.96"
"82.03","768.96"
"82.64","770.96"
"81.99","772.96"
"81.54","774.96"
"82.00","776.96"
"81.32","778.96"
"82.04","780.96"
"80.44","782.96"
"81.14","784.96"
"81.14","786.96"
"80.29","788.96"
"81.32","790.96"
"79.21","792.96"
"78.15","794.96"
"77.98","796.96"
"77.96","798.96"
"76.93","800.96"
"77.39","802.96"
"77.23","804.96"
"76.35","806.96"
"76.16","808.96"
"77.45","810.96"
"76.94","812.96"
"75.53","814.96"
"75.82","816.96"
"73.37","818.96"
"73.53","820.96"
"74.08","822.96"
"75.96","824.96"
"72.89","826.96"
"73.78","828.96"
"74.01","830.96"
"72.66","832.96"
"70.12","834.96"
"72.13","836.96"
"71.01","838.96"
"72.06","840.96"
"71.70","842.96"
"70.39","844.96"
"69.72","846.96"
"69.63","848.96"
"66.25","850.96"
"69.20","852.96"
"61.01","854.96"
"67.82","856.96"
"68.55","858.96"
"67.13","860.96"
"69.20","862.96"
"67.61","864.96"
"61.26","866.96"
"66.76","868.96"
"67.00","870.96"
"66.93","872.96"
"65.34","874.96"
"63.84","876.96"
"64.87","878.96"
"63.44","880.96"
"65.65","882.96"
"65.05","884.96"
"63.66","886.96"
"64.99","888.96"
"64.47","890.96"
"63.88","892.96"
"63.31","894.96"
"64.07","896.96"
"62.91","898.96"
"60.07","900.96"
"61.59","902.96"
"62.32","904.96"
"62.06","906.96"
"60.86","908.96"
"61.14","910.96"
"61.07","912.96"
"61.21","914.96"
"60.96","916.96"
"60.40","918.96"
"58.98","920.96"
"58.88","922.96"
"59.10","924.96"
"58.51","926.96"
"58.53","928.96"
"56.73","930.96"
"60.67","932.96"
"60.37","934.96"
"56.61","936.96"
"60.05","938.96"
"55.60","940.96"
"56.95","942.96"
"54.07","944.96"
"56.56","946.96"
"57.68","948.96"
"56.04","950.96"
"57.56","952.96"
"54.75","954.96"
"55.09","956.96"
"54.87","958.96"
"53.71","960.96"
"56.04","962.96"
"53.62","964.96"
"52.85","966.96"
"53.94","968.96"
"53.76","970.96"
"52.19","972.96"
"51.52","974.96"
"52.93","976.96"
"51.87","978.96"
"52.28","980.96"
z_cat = 0.00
